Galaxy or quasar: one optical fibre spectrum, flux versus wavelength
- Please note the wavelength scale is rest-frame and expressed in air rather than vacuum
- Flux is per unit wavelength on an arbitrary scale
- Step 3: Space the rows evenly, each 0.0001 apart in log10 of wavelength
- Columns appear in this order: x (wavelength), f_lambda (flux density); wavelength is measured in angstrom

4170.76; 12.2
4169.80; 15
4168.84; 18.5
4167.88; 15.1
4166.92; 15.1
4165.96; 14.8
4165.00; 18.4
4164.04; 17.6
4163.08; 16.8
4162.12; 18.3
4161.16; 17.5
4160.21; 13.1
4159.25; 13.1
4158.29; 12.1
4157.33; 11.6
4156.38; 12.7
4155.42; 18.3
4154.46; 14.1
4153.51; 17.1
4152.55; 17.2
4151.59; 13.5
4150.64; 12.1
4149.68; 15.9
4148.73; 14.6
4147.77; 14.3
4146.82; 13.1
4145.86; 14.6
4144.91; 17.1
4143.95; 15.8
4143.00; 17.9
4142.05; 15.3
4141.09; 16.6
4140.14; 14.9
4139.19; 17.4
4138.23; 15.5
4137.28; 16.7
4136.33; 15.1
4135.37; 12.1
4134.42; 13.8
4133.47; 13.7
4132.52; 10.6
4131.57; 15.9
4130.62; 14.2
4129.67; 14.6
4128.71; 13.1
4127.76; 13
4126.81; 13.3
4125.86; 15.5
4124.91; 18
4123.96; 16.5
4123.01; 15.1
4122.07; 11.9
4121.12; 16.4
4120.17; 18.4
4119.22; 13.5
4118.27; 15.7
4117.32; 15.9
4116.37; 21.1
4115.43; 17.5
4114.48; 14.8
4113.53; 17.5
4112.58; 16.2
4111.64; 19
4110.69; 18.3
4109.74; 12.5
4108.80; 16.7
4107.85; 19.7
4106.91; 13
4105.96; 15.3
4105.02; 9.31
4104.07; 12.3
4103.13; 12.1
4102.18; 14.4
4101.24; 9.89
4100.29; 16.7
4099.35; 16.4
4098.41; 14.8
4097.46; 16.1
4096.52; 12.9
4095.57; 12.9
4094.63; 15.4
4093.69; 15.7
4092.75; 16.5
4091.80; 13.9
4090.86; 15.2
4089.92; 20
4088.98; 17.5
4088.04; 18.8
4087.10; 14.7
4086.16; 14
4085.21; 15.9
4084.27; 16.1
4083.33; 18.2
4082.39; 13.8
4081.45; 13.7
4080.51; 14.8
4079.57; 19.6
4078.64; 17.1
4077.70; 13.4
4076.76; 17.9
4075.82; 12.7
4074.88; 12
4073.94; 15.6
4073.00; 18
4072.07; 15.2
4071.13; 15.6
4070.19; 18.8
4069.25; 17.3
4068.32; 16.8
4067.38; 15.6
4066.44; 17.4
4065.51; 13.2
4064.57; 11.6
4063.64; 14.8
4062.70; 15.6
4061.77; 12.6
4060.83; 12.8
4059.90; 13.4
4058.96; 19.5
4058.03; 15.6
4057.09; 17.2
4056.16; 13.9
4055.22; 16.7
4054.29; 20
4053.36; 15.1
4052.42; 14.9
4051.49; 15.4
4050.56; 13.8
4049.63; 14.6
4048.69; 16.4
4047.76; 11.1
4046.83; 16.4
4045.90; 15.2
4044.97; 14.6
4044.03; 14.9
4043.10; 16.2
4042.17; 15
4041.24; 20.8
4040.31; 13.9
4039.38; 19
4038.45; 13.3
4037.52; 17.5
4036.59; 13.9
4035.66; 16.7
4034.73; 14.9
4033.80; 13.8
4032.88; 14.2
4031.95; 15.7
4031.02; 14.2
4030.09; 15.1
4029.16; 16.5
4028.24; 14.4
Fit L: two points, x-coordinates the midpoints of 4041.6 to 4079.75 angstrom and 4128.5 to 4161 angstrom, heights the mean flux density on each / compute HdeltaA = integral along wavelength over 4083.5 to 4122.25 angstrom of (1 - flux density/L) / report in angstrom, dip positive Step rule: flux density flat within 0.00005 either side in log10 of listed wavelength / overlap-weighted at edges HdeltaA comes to -1.23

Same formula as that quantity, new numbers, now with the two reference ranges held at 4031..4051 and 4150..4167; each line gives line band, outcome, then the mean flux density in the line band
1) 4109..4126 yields -1.24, 16.3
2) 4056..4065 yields 0.32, 14.7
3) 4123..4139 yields 0.71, 14.5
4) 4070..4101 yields -0.86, 15.7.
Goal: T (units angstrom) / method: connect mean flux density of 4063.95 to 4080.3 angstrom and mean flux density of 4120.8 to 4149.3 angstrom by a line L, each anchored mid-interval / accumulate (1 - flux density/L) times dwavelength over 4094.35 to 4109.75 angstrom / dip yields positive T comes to 1.16 angstrom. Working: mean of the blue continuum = 15.7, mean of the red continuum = 14.9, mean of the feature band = 14.2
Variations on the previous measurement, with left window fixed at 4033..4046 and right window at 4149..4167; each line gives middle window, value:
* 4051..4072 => 0.0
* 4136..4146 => -0.6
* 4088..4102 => 0.1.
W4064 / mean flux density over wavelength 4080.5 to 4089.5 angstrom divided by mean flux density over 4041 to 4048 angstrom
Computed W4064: 1.0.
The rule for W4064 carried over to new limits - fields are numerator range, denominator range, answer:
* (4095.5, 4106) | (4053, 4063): 0.86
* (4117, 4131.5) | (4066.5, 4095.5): 0.94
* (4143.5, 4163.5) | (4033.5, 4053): 0.97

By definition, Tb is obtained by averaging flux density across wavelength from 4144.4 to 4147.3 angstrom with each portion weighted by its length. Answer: 14.9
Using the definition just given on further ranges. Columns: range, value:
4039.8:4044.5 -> 16.2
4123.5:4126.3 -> 16.7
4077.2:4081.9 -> 15.8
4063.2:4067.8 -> 14.5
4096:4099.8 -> 15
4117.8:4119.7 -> 14.6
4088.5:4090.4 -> 18.8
